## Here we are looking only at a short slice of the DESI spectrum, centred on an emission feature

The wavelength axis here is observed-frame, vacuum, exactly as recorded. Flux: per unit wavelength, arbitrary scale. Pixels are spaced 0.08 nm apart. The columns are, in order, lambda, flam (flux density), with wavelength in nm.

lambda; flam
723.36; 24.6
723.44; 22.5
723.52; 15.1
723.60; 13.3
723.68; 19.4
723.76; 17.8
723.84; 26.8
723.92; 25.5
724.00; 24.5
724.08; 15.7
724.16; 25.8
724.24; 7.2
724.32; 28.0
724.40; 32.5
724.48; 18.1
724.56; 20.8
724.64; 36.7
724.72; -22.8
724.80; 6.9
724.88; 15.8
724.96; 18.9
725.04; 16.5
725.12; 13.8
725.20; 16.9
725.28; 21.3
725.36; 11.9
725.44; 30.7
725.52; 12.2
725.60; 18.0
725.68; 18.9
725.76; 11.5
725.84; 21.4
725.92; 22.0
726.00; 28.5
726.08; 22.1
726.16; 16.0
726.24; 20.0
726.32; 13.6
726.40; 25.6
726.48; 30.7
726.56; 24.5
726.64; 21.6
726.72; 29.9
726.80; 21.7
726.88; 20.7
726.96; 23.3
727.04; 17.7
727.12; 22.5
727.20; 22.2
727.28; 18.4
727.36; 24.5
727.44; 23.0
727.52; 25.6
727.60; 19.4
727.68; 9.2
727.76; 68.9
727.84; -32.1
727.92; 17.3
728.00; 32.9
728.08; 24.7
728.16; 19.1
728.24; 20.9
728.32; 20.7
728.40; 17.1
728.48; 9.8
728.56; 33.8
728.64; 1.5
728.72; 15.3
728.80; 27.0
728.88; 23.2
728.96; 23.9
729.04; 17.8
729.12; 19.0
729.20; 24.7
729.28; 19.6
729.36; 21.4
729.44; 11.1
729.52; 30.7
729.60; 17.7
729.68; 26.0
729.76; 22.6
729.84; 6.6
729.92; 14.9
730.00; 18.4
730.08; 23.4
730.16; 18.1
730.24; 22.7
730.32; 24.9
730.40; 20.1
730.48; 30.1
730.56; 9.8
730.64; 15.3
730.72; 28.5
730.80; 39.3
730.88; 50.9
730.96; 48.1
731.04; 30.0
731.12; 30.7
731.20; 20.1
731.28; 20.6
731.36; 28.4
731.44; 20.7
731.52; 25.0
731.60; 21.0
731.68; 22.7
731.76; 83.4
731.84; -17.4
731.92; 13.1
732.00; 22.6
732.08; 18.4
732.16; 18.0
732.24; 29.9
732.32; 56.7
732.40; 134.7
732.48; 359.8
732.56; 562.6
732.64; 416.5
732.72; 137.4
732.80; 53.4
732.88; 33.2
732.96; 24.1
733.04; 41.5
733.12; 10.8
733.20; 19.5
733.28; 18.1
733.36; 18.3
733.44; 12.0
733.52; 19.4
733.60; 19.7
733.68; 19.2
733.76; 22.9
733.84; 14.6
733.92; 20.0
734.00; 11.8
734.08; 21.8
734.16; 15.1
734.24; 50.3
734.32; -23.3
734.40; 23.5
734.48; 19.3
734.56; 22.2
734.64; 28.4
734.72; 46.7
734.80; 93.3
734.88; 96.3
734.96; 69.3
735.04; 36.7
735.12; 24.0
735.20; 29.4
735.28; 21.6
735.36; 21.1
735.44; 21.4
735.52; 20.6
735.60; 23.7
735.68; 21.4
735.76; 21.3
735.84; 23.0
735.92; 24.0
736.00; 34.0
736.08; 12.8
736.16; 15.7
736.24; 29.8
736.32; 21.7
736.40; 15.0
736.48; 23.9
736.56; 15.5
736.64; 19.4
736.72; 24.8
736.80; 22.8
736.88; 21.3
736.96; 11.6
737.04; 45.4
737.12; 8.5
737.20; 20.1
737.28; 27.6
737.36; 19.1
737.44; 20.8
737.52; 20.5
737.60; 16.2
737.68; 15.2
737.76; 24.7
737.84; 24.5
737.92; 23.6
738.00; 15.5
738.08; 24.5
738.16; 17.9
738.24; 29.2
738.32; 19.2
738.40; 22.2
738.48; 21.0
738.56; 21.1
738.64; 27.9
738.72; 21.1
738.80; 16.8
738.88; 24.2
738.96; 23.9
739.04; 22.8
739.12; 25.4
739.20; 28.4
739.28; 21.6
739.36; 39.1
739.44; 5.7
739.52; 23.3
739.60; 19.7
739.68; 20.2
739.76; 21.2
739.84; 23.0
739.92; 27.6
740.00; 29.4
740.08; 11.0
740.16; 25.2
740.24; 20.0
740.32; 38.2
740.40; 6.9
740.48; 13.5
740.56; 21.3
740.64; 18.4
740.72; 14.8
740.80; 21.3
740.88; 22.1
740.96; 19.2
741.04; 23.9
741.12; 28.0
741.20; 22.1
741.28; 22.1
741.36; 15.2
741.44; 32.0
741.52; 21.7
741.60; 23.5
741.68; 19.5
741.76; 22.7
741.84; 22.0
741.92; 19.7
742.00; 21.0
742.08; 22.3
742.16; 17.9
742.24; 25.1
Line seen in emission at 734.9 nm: [N II] 6583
